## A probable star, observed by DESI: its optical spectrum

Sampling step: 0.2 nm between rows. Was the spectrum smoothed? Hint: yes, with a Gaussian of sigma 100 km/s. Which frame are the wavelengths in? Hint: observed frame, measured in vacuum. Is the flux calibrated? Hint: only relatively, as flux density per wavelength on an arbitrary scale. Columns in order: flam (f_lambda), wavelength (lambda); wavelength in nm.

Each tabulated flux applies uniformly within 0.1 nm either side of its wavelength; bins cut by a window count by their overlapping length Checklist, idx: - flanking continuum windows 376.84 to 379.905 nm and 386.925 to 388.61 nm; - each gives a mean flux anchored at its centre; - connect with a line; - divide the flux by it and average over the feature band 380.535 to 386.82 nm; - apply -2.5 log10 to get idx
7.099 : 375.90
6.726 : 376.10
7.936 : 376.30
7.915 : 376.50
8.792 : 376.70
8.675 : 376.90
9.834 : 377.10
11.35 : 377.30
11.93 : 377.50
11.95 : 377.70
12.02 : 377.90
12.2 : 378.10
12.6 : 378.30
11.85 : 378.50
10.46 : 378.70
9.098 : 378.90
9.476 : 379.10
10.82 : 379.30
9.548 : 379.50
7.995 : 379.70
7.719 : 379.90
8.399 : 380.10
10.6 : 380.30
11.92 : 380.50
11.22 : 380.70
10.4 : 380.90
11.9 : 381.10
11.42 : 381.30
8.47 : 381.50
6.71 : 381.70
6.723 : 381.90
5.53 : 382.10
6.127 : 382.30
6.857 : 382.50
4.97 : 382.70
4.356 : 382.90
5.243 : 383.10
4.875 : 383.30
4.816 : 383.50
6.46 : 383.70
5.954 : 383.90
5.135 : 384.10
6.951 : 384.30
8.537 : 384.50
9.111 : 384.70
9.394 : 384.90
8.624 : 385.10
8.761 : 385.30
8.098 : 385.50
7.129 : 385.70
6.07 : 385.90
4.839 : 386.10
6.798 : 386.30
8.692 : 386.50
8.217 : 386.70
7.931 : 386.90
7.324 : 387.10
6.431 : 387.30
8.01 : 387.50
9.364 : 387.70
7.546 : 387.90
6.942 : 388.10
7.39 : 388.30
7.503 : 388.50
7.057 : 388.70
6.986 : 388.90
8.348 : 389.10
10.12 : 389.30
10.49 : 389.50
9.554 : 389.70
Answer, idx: 0.20 mag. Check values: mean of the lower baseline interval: 10.6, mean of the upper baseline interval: 7.58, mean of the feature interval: 7.42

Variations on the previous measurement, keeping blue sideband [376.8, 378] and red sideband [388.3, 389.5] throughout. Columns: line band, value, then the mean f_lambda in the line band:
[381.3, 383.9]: 0.50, 6.14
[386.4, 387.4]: 0.12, 7.72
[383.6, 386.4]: 0.24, 7.28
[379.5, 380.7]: 0.09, 9.5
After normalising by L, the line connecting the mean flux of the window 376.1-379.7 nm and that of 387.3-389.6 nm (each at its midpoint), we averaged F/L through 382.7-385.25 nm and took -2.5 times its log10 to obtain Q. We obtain 0.33 mag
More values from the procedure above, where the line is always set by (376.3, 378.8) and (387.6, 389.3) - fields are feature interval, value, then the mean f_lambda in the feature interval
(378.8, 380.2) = 0.132 mag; 9.01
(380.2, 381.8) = -0.059 mag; 10.3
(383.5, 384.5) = 0.394 mag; 6.24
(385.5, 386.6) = 0.227 mag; 6.83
